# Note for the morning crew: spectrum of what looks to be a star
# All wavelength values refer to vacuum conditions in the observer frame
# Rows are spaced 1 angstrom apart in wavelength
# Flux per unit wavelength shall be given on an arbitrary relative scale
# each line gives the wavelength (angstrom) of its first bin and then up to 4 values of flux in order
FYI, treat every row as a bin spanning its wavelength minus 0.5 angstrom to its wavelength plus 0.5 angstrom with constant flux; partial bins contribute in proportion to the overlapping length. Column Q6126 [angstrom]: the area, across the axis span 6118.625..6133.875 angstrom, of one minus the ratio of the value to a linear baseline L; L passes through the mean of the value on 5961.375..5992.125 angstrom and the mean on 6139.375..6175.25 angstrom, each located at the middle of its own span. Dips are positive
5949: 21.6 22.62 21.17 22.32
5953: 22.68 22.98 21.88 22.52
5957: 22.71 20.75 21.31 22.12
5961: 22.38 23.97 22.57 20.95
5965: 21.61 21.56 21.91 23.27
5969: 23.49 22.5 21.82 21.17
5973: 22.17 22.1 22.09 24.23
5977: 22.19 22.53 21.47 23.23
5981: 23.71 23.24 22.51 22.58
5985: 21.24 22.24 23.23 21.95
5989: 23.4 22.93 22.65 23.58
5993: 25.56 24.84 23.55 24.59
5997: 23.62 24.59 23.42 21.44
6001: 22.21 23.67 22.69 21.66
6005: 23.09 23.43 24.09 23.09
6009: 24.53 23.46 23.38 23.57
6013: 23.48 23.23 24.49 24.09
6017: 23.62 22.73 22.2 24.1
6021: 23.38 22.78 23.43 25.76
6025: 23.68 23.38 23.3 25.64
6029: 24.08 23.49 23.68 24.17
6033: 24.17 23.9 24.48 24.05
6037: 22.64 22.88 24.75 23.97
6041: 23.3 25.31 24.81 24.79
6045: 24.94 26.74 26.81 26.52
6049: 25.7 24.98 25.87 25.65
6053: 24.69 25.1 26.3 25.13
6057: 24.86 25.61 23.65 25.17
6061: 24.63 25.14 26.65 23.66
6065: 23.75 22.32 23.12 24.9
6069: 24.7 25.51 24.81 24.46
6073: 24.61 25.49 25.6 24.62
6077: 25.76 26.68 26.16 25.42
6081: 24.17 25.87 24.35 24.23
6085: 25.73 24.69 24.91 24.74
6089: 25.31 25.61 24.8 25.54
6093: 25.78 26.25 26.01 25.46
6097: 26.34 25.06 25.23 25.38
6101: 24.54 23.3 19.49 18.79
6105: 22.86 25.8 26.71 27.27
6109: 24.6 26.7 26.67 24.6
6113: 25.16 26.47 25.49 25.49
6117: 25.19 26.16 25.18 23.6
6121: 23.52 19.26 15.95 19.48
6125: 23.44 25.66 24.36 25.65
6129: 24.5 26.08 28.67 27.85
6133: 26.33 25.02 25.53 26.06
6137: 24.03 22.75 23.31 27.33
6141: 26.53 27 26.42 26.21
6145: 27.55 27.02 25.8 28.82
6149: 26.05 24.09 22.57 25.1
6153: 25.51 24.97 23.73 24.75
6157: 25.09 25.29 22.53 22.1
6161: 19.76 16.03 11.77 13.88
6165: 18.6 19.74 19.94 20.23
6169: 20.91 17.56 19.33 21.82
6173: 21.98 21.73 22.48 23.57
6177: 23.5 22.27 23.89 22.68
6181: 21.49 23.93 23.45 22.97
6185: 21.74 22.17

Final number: -0.8 angstrom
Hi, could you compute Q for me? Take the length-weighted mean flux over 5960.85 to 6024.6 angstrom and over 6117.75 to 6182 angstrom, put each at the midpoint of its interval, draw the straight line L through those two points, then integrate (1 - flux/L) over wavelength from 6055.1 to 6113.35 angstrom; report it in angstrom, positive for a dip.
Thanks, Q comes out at -4.4 angstrom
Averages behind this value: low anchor 23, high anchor 23.3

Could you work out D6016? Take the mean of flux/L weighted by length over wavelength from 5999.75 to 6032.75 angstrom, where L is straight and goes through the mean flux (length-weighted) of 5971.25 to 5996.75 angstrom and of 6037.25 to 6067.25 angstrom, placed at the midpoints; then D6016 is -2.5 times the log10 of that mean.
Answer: 0.02 mag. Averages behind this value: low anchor 22.9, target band 23.5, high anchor 24.9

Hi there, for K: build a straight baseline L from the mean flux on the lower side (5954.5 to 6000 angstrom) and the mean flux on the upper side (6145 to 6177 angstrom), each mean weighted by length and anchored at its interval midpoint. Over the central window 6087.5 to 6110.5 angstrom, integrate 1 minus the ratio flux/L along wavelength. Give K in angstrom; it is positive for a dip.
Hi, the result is -2.60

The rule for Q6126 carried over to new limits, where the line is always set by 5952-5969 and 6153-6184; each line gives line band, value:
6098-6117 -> -2.7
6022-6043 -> -2.0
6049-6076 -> -3.8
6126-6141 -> -2.8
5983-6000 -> -0.9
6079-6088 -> -1.3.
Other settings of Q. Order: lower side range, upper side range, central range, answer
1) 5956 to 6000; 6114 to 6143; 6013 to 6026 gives -0.2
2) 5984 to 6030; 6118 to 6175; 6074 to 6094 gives -1.7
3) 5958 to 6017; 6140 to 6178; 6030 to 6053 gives -1.9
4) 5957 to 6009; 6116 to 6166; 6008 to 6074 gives -3.4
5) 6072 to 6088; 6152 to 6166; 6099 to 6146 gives -3.6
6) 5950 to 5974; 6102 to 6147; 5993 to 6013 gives -0.6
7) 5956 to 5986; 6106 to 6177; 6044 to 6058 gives -1.6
